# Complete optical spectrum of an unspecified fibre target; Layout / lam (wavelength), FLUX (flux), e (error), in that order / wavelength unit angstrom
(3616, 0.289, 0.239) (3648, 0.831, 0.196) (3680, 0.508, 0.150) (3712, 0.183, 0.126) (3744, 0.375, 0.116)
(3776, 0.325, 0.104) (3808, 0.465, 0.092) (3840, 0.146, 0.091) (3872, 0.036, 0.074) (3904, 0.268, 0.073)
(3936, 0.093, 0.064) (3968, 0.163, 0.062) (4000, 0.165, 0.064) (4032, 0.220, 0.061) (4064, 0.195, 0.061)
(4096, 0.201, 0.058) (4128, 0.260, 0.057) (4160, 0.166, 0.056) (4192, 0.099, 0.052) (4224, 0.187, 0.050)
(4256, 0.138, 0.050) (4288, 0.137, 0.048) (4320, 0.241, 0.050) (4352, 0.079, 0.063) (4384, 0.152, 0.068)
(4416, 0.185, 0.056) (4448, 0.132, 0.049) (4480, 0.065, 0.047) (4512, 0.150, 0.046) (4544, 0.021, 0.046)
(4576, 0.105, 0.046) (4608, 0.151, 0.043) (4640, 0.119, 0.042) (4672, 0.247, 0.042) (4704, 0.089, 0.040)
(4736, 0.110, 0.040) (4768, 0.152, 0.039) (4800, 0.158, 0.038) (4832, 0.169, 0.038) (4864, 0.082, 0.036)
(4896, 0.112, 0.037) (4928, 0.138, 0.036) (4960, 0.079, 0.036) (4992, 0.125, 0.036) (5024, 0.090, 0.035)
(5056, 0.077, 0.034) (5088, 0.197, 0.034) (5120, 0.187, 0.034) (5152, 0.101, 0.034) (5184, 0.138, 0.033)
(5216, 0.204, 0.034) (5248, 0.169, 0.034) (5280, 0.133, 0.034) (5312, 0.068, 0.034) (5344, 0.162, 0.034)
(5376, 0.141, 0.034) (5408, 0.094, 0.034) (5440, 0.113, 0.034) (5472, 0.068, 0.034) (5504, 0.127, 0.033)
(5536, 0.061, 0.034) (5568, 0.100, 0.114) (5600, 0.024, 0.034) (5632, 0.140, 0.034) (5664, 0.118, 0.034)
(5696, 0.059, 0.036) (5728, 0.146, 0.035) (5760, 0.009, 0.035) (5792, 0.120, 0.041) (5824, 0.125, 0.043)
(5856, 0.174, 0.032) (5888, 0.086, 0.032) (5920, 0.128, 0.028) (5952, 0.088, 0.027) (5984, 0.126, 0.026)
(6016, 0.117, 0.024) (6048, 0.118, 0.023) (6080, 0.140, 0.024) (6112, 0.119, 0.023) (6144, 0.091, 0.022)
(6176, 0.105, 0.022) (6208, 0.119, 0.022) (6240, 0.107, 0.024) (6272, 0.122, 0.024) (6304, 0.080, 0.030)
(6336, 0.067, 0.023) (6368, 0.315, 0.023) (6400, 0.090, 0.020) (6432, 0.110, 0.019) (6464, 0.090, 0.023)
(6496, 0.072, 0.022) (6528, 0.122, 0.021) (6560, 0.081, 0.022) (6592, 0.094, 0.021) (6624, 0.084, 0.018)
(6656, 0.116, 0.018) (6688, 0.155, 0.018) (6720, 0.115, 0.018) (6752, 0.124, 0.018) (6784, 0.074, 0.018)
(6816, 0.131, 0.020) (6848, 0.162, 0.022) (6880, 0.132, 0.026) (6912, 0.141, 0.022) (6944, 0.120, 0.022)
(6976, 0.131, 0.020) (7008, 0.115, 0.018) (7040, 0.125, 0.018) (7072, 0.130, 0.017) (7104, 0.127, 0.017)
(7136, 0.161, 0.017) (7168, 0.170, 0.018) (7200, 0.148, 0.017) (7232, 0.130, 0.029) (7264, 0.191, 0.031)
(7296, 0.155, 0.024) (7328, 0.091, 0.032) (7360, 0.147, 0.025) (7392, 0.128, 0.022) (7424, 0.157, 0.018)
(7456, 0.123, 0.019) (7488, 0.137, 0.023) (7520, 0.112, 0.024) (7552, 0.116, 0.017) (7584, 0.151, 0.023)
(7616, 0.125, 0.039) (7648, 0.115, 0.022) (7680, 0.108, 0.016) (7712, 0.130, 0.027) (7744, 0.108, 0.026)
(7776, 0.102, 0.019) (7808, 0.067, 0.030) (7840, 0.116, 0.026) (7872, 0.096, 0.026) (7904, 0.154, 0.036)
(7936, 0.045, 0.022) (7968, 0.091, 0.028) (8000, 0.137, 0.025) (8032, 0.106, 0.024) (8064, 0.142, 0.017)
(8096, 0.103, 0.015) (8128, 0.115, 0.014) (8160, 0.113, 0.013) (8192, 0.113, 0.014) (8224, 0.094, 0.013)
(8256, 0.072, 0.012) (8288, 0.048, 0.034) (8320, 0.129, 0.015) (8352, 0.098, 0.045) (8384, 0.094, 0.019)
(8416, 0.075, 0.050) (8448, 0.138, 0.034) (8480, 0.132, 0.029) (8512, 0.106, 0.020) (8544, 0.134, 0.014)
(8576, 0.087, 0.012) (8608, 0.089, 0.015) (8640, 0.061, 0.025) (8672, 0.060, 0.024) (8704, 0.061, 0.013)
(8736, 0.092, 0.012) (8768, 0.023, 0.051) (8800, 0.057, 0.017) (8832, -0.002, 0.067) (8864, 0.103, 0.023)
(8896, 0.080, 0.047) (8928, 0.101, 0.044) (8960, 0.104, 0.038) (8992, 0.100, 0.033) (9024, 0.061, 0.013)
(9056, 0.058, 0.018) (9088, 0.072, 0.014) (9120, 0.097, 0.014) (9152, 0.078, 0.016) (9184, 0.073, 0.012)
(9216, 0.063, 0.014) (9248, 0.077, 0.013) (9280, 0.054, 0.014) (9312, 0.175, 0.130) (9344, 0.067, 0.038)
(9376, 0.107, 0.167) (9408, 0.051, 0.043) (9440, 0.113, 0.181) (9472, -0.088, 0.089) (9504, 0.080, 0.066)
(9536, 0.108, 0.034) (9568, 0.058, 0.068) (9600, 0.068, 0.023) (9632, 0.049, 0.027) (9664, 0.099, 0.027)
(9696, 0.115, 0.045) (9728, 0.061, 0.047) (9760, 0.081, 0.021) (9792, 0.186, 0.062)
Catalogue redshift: 0.71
